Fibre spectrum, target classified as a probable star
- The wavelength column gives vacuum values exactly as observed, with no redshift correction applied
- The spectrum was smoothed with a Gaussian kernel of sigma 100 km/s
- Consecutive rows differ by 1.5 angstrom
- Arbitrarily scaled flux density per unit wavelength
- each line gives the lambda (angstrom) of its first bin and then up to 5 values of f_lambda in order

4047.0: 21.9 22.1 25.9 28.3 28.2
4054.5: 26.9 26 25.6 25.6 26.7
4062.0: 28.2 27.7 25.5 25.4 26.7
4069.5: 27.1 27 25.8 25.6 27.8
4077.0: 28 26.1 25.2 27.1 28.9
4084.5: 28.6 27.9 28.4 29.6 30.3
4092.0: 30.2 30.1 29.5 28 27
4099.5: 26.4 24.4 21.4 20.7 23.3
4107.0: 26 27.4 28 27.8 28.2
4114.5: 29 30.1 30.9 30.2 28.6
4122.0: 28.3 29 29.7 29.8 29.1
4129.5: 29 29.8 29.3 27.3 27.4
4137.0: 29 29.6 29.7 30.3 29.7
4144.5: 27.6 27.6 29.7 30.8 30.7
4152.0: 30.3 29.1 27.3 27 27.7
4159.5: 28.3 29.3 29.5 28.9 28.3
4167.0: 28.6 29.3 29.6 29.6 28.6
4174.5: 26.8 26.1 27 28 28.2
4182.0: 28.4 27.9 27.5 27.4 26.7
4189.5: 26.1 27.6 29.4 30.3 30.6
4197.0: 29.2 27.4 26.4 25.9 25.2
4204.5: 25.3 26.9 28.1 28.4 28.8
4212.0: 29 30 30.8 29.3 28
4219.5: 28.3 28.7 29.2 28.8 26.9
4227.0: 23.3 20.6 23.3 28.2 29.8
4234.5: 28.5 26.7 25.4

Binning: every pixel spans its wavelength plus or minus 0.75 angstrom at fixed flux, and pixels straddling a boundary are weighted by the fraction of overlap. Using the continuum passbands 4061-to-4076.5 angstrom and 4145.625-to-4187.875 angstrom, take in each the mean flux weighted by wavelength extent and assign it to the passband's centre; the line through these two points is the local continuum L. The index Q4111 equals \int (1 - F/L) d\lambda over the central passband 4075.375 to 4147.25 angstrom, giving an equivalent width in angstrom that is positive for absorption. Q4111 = -1.60 angstrom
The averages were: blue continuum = 26.7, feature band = 28.1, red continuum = 28.5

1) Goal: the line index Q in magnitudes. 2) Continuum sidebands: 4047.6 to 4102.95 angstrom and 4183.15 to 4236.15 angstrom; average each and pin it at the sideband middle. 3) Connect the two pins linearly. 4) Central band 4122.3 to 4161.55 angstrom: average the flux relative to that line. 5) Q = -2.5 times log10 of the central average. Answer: -0.064 mag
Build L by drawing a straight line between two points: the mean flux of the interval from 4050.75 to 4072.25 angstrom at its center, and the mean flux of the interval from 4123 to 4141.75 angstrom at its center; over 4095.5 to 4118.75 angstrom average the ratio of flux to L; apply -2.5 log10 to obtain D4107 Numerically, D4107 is 0.06 mag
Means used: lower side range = 26.8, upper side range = 29.1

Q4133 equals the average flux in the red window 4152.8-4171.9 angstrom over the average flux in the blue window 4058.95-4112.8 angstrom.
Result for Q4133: 1.06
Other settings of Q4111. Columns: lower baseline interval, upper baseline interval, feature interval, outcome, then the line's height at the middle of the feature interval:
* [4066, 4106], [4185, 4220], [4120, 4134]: -0.90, 27.3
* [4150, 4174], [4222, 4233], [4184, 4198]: -0.37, 27.6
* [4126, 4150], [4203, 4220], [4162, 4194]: 0.63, 28.7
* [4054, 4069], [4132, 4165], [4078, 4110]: 0.39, 27.4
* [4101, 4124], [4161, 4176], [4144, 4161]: -0.32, 28.2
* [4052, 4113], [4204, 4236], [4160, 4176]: -0.79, 27.4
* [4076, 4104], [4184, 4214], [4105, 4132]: -1.07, 27.5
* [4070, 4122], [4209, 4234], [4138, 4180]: -1.75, 27.6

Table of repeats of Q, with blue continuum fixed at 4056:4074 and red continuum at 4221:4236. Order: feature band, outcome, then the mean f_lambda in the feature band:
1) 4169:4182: -0.06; 28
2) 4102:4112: 0.06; 25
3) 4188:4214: -0.05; 27.9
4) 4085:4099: -0.10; 28.9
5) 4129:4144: -0.10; 29.1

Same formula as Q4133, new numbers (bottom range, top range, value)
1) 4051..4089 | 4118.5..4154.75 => 1.08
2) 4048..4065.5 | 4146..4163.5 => 1.10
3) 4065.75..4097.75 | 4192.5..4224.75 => 1.02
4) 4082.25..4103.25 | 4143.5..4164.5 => 1.03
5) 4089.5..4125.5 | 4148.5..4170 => 1.05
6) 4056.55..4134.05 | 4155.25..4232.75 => 1.01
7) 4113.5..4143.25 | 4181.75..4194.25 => 0.95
